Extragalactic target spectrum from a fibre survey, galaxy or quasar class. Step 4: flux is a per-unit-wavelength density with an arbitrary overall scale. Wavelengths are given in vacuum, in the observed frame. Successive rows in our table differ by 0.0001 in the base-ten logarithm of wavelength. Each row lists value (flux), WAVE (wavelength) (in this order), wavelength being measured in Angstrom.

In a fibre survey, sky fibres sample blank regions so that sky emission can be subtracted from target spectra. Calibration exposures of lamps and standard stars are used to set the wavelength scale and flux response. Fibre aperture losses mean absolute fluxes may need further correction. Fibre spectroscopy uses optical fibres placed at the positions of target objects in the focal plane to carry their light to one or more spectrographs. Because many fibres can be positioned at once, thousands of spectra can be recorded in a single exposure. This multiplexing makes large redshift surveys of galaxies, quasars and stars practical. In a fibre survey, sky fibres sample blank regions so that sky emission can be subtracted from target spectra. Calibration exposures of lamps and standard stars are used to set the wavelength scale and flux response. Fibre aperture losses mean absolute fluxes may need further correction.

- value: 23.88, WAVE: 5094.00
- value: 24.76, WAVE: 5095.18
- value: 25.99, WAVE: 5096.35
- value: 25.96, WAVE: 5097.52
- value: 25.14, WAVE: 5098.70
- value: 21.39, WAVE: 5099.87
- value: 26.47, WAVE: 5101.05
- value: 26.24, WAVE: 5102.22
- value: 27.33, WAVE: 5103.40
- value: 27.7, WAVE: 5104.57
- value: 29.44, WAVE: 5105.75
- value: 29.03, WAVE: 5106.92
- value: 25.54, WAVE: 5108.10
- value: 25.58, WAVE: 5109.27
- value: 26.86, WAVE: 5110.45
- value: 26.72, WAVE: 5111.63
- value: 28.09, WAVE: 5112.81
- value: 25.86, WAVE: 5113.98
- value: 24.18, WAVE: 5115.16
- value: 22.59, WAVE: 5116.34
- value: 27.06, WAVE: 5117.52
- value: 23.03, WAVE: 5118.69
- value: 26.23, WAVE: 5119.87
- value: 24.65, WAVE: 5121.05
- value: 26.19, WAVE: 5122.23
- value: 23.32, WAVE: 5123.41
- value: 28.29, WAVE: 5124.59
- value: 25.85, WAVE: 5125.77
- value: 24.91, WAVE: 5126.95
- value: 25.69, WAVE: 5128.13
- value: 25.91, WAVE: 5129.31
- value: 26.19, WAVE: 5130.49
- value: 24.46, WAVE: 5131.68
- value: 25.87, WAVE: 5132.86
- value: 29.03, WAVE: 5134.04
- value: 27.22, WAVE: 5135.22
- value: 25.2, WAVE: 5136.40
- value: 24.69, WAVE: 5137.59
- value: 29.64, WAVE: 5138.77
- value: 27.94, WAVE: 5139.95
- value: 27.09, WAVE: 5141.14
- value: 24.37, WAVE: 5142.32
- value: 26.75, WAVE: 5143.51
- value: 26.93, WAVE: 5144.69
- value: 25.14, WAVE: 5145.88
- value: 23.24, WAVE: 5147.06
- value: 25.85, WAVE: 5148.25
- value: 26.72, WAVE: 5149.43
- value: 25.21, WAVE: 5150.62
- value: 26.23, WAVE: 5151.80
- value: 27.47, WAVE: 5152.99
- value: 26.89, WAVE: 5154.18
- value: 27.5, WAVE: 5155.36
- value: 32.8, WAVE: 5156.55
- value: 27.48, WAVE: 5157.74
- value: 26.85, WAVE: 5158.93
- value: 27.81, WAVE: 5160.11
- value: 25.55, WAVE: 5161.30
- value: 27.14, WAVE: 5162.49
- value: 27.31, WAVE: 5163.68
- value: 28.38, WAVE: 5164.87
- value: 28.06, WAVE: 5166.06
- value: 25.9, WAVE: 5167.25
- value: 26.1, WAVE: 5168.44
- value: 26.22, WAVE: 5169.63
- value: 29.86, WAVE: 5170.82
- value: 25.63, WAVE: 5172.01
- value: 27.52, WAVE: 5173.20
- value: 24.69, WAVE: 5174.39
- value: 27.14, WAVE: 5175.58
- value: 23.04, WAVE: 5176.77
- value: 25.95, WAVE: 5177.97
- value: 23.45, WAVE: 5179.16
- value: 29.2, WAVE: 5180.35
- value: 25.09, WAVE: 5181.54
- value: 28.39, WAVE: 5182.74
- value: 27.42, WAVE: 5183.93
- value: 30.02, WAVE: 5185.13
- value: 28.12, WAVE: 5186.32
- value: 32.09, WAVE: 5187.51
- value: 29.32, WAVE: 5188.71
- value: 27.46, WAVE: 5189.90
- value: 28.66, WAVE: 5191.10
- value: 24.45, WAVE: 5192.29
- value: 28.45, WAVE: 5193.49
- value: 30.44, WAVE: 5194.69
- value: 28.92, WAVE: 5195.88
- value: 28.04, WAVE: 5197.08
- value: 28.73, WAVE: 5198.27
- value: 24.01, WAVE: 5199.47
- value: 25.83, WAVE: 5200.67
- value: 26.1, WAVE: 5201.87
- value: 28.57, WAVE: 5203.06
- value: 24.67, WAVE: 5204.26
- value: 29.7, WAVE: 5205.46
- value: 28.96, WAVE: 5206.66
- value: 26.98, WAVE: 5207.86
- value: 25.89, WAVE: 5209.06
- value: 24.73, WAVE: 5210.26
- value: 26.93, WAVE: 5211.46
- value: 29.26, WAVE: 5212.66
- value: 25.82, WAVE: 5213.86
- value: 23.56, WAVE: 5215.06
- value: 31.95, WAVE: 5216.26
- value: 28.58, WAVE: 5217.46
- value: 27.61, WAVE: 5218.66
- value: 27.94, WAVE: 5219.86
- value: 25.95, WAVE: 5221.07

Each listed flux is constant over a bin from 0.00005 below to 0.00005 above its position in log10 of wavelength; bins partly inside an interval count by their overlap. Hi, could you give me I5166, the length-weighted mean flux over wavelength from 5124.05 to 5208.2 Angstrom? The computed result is 27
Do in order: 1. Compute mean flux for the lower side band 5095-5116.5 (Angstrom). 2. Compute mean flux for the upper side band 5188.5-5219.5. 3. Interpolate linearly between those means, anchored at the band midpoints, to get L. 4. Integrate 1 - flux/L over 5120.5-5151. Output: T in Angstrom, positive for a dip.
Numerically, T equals 0.6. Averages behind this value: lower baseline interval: 26.1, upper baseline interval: 27.4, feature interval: 26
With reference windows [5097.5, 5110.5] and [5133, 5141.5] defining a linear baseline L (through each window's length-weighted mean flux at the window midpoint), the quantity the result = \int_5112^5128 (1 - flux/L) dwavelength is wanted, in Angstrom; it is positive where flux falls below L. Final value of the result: 0.8 Angstrom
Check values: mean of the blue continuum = 26.4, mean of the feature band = 25.4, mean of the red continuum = 27.2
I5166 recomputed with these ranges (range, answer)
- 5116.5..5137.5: 25.7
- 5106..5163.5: 26.3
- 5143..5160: 26.8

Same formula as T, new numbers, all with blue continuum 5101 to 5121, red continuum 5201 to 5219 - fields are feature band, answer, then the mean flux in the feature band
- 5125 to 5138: 0.3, 26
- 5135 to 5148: 0.2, 26.1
